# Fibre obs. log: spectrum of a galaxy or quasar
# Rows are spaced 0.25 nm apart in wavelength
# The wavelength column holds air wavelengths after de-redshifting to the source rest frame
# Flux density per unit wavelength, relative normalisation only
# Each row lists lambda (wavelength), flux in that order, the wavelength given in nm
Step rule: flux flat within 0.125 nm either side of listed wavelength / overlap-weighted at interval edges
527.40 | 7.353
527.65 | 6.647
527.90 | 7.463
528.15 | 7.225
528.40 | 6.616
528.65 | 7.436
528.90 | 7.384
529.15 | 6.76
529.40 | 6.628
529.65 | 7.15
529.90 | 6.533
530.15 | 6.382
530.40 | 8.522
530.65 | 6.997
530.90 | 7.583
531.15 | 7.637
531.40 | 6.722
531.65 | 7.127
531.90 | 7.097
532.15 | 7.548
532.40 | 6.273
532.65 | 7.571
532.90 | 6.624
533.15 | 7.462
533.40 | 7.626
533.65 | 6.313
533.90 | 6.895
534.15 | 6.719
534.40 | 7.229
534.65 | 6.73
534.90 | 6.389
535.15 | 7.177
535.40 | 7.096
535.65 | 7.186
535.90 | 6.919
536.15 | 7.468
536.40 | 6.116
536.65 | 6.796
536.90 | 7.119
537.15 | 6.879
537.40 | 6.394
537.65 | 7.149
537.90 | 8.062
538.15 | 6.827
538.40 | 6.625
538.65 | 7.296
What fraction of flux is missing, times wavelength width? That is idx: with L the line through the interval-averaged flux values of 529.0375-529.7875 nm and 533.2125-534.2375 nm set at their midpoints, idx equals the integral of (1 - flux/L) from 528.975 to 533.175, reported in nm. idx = -0.131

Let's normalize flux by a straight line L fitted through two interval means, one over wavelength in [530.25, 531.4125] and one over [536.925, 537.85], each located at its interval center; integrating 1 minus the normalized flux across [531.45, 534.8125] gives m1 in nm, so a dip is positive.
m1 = 0.151 nm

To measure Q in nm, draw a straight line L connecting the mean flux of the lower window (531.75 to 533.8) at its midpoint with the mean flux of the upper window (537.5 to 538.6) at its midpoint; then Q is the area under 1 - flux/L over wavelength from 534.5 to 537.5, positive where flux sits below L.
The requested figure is 0.11 nm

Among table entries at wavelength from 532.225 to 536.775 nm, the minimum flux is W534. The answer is 6.116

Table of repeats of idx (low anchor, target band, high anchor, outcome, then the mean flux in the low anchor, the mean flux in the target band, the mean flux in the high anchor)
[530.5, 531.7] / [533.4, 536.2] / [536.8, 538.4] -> 0.074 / 7.25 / 6.94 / 7.04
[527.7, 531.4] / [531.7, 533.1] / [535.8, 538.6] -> 0.004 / 7.14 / 7.05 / 6.95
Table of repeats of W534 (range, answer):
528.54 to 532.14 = 6.382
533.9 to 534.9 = 6.389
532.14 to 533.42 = 6.273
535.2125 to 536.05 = 6.919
